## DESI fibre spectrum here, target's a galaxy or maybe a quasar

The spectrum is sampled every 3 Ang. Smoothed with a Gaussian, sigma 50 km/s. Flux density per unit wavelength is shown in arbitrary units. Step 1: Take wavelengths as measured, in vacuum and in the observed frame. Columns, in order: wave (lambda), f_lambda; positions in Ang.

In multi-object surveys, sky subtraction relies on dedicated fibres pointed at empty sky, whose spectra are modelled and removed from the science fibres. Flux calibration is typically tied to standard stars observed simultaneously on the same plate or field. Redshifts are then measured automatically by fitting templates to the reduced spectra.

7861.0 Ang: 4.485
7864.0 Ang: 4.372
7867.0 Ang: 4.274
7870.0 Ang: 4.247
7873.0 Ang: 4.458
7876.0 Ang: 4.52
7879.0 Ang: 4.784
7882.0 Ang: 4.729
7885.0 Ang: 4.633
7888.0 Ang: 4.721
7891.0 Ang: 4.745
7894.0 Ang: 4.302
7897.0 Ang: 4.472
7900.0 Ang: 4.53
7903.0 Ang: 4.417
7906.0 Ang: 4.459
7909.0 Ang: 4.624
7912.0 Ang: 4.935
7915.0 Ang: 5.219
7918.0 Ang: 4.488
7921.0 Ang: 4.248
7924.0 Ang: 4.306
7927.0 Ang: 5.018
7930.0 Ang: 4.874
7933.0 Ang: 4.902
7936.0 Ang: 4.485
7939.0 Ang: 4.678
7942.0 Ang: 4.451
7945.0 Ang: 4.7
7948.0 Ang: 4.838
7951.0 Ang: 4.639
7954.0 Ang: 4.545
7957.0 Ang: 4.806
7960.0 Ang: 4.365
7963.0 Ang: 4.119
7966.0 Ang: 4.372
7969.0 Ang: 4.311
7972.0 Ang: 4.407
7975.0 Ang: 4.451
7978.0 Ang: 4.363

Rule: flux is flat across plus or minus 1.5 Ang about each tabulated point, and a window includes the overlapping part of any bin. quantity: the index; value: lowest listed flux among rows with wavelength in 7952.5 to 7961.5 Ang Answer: 4.365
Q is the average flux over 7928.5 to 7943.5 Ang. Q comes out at 4.68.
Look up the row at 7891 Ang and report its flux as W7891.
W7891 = 4.745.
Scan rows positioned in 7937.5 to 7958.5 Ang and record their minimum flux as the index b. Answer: 4.451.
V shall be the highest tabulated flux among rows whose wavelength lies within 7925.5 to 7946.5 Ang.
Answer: 5.018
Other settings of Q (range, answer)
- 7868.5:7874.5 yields 4.35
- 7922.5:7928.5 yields 4.66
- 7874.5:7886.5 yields 4.67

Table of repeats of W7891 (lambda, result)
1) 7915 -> 5.219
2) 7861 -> 4.485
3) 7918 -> 4.488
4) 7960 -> 4.365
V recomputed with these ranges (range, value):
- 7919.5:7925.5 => 4.306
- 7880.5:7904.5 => 4.745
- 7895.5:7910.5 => 4.624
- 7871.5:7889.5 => 4.784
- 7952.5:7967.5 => 4.806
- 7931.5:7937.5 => 4.902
